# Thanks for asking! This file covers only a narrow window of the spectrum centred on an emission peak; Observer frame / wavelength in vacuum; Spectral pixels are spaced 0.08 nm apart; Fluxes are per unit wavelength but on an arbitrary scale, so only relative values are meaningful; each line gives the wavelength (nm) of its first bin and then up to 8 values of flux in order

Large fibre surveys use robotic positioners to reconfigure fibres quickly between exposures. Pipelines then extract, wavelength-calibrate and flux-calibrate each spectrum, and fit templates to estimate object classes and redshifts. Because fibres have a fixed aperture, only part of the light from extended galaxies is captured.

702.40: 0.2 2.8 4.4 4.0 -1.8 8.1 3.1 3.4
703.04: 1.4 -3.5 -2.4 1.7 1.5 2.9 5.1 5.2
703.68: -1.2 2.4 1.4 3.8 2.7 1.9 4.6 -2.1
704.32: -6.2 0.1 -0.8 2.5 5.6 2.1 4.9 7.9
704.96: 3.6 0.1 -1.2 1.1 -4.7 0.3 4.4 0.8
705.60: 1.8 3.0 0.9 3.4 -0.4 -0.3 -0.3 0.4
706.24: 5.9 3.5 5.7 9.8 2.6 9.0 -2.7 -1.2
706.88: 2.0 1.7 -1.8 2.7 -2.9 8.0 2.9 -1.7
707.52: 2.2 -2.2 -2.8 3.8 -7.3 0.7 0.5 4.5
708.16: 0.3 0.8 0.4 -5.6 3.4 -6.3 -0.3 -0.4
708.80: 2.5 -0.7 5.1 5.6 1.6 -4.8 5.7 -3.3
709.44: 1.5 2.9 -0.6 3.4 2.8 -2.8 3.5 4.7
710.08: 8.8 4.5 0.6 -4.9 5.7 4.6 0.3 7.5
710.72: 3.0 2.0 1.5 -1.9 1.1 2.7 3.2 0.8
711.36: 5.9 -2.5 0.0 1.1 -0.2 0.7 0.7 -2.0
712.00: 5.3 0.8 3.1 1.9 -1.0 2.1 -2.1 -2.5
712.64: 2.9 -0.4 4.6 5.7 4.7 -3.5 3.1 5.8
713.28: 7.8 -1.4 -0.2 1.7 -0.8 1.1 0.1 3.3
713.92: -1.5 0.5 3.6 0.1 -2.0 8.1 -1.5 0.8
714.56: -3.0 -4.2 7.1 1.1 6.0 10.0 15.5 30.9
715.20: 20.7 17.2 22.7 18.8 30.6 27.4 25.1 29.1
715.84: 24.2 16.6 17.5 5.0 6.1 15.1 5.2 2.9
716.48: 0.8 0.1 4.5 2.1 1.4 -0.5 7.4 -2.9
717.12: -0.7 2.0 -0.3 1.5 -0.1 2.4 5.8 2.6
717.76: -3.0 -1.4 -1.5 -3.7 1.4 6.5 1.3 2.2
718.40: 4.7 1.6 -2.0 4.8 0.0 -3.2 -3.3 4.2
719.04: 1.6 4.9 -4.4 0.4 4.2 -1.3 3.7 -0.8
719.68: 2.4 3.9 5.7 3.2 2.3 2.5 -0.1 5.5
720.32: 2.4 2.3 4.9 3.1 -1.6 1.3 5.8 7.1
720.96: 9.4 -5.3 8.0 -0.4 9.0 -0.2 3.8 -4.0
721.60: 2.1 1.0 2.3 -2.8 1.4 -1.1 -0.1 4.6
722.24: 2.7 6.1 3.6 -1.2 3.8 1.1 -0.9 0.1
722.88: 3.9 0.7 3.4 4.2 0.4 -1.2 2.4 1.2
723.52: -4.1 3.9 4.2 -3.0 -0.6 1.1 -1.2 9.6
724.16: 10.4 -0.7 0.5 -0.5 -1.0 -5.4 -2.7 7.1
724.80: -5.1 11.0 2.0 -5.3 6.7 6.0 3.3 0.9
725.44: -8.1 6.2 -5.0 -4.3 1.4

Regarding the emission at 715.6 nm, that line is [O II]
